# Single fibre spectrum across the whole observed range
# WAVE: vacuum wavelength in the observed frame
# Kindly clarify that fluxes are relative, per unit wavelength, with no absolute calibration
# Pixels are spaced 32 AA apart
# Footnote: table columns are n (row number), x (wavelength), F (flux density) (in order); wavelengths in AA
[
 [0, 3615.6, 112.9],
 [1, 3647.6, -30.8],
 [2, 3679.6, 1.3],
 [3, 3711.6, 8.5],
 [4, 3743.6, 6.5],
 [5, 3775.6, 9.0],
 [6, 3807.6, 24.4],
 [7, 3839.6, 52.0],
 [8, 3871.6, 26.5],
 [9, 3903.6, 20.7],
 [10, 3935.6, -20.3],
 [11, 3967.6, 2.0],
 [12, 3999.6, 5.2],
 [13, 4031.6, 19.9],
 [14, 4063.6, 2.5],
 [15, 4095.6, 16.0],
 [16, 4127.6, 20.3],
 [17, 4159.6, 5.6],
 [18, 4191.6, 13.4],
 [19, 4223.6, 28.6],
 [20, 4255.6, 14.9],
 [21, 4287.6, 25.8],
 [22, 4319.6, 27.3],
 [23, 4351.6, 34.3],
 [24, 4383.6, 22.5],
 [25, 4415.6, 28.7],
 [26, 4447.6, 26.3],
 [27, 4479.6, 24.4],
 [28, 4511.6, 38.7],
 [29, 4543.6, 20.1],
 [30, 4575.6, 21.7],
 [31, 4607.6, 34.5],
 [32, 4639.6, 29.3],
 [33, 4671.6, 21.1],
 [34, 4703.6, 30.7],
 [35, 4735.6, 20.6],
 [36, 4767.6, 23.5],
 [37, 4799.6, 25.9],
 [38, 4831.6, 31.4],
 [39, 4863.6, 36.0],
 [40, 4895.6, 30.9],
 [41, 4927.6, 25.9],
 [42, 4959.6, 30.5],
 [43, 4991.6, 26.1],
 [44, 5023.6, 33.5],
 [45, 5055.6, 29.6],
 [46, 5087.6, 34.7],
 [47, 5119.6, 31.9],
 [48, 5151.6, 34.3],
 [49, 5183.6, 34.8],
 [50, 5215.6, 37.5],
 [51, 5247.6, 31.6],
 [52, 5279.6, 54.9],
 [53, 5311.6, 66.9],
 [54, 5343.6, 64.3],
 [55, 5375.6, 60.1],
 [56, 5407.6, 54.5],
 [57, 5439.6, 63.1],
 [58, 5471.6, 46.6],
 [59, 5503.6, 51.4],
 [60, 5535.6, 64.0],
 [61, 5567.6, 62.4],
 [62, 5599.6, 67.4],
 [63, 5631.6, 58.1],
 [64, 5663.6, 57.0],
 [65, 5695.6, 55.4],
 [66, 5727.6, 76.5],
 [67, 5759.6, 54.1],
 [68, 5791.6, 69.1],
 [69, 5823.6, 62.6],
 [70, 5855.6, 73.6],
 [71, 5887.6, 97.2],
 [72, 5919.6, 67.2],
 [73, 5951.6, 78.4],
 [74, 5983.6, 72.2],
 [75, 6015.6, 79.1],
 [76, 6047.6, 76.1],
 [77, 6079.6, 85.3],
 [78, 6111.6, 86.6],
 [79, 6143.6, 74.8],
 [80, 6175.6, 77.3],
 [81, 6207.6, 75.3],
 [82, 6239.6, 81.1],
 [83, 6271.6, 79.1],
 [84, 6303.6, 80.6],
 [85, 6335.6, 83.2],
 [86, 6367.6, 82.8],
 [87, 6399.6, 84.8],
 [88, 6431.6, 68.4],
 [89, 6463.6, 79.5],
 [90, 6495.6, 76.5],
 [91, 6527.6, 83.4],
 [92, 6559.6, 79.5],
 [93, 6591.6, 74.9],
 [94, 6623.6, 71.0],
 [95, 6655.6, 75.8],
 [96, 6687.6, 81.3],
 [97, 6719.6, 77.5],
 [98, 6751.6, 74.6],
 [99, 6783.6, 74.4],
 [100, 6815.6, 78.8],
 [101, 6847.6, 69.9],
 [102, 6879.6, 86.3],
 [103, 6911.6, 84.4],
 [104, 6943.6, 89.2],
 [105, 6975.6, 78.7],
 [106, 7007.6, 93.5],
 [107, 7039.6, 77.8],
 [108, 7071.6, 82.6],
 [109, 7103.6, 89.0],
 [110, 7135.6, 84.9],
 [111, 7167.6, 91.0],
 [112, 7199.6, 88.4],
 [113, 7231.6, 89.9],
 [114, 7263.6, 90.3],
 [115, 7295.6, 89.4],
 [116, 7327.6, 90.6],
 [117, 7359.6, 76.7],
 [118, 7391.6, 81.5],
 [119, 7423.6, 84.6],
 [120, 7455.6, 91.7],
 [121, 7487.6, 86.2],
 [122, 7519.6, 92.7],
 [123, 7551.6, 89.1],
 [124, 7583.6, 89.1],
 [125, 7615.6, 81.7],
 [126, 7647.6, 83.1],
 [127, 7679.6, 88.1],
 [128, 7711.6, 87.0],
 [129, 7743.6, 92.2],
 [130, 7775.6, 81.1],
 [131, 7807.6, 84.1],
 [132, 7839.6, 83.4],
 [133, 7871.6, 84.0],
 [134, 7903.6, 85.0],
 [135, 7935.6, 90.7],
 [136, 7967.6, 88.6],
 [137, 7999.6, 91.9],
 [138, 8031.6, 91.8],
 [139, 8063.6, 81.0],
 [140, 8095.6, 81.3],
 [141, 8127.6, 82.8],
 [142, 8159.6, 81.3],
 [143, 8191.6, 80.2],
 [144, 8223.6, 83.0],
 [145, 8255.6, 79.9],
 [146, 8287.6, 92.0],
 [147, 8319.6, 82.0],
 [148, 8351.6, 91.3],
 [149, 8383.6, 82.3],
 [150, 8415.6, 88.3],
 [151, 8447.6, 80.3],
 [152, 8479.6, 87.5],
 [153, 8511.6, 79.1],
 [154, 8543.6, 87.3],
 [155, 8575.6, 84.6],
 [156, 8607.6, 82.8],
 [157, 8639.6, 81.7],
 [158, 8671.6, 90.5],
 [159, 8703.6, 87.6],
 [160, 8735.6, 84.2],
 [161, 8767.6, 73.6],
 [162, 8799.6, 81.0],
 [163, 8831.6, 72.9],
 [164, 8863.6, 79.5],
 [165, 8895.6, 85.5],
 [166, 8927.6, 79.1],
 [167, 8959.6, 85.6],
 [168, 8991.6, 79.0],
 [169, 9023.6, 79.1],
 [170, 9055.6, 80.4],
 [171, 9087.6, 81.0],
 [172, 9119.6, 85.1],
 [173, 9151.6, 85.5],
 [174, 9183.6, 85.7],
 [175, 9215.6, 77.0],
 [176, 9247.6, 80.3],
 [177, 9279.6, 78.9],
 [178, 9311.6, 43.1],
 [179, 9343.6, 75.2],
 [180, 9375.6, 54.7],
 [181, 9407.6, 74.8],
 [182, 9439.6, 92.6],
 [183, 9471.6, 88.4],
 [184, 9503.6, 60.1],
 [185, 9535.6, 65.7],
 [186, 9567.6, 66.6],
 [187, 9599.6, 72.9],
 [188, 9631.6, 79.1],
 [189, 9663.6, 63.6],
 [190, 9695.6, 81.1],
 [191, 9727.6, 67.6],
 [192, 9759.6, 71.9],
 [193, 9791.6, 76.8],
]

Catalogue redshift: 0.32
